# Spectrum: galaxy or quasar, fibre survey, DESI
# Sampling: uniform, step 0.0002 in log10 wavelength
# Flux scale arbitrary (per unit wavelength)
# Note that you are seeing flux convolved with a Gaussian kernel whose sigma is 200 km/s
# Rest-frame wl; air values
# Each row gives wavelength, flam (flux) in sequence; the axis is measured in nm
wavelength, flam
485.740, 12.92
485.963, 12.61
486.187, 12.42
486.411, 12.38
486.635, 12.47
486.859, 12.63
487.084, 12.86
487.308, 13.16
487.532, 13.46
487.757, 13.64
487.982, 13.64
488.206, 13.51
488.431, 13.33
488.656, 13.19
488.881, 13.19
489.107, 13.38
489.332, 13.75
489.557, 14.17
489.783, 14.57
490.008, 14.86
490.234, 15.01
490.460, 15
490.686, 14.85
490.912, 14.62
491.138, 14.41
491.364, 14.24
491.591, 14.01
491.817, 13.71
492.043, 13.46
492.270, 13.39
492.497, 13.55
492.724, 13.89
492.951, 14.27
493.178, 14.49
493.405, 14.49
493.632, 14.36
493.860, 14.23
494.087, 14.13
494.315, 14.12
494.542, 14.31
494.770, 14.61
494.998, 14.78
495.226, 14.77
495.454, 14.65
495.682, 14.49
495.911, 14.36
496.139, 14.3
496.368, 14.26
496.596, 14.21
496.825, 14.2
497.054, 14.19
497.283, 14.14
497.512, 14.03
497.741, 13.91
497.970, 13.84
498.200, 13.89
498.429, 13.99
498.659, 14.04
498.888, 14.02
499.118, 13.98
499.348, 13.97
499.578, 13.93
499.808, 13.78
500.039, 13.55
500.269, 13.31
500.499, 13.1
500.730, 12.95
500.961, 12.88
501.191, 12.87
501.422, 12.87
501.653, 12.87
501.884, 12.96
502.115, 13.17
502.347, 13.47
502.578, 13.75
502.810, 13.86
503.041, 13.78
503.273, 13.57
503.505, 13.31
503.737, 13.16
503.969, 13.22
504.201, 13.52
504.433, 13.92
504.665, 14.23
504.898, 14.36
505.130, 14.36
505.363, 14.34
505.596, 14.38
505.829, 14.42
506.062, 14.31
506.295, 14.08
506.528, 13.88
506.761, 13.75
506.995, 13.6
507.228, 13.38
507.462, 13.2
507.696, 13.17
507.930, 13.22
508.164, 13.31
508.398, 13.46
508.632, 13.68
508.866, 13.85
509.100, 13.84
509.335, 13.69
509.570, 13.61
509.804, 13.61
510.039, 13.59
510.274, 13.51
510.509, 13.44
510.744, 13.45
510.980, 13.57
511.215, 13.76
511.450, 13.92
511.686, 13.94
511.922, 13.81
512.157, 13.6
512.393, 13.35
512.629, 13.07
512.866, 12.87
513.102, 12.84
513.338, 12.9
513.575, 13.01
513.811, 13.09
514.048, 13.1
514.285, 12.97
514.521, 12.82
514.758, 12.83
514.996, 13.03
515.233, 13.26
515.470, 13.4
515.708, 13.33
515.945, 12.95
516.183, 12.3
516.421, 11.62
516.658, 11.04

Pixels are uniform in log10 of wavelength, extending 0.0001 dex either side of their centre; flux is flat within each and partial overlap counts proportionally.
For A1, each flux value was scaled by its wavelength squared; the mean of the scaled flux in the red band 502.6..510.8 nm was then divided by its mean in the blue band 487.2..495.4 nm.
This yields 1.0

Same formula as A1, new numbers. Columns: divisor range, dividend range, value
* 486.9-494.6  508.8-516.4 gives 1.04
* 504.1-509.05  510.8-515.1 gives 0.98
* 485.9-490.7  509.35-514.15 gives 1.09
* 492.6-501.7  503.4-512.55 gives 1.02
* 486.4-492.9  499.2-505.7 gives 1.04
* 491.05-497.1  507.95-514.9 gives 1.01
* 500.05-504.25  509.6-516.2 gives 1.04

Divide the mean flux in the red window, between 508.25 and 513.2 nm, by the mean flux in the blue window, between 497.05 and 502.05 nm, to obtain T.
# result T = 1.0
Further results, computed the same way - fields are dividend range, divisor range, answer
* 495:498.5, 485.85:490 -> 1.07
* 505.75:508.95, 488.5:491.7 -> 0.96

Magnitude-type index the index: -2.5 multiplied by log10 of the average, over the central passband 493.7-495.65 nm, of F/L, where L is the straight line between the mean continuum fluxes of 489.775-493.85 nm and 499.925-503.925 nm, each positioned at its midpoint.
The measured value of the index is -0.035 mag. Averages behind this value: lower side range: 14.3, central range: 14.5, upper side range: 13.3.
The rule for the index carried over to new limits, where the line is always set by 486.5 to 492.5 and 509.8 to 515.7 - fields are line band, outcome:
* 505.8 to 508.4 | -0.02 mag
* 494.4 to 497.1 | -0.06 mag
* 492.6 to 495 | -0.05 mag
